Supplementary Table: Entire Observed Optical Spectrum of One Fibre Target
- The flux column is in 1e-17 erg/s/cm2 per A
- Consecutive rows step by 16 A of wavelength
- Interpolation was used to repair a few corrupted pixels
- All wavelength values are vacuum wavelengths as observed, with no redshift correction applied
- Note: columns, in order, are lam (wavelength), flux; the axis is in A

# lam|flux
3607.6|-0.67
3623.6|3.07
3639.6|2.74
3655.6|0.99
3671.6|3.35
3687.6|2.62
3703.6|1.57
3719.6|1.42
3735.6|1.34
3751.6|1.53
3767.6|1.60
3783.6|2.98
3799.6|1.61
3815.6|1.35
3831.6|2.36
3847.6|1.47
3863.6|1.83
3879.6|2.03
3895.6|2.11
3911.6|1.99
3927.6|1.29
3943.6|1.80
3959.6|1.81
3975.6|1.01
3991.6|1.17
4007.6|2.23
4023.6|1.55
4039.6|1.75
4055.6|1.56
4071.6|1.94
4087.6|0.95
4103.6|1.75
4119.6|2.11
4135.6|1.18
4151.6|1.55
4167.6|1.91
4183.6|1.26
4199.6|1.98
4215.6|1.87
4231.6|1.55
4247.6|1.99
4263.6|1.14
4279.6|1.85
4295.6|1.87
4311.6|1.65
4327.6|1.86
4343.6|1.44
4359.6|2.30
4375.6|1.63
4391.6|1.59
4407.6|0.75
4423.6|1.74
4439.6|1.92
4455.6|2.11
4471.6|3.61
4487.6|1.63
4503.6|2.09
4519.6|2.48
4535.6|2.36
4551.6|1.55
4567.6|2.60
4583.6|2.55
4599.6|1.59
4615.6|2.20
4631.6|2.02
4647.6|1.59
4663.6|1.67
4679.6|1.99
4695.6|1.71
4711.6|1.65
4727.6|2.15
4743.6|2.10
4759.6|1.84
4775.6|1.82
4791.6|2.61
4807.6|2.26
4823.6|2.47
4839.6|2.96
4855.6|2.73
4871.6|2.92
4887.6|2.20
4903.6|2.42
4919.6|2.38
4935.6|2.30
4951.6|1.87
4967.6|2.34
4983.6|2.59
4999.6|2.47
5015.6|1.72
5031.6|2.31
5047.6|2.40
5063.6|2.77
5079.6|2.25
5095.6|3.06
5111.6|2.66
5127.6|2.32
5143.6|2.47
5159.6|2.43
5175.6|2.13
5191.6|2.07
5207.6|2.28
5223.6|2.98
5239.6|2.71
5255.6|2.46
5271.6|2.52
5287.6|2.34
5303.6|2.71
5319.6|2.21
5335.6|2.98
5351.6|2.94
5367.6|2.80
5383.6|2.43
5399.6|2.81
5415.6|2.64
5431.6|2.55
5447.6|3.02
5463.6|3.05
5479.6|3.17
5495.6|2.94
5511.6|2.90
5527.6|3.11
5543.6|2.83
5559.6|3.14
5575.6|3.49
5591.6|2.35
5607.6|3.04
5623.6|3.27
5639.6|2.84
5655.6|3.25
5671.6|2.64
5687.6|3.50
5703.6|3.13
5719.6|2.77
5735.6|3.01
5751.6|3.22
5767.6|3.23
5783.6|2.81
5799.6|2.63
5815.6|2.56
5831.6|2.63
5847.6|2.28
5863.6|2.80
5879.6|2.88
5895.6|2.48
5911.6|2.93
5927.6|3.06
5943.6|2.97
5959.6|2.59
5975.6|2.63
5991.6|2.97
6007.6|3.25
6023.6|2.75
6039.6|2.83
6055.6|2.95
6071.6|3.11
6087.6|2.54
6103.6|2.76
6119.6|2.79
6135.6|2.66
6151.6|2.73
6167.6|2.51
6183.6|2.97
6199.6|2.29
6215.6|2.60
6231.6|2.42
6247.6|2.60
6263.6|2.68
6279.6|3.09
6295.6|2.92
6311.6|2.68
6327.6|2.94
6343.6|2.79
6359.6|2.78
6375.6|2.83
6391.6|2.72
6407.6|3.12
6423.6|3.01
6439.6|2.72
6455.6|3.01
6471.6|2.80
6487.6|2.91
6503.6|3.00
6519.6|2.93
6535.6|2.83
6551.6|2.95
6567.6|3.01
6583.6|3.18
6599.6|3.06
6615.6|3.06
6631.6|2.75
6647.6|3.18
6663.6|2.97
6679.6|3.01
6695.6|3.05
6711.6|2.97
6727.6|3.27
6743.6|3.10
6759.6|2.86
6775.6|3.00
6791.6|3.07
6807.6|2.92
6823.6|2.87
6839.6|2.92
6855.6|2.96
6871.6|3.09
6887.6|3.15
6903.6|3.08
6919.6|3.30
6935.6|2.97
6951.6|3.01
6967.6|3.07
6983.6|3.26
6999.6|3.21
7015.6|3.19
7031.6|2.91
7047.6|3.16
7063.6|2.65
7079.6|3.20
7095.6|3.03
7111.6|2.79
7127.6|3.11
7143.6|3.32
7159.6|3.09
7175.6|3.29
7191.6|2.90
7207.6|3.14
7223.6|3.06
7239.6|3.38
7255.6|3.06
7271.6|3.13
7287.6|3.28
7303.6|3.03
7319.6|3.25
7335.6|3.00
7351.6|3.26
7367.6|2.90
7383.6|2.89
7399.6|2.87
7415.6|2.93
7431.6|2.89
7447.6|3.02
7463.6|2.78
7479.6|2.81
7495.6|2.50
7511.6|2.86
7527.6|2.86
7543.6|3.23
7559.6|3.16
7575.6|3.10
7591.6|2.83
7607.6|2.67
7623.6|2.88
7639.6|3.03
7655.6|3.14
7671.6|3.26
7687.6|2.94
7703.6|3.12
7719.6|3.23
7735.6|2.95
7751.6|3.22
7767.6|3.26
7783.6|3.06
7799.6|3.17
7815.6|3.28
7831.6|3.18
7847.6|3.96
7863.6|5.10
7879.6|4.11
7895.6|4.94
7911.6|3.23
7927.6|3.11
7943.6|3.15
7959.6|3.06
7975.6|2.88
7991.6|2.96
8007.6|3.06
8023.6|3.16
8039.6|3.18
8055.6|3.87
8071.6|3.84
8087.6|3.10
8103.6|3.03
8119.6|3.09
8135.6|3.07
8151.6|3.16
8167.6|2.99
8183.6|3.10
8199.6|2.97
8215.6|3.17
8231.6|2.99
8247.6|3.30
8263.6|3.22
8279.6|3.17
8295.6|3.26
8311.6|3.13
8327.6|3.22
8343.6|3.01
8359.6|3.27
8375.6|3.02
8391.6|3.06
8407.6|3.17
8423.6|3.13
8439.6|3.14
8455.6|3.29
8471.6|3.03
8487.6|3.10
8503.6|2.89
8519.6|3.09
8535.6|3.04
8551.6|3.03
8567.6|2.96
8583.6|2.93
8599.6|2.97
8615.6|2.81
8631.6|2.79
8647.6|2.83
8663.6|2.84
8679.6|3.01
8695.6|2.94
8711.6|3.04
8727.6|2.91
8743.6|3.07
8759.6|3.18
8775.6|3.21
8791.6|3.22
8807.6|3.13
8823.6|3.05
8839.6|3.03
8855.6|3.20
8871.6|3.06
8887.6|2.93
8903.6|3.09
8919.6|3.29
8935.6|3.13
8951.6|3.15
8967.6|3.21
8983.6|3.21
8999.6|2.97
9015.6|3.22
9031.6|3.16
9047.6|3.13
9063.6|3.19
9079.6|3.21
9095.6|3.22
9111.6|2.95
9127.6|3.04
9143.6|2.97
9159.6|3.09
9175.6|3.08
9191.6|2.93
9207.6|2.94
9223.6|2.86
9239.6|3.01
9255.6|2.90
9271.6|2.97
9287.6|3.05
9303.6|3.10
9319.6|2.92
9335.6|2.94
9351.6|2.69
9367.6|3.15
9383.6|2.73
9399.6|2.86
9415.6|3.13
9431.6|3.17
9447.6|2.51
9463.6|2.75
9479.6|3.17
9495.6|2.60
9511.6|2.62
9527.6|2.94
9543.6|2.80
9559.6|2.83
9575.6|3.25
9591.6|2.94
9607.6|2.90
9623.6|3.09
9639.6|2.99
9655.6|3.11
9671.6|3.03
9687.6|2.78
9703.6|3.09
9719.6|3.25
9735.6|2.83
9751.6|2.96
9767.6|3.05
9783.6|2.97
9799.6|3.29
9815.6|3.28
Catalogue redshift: 0.20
